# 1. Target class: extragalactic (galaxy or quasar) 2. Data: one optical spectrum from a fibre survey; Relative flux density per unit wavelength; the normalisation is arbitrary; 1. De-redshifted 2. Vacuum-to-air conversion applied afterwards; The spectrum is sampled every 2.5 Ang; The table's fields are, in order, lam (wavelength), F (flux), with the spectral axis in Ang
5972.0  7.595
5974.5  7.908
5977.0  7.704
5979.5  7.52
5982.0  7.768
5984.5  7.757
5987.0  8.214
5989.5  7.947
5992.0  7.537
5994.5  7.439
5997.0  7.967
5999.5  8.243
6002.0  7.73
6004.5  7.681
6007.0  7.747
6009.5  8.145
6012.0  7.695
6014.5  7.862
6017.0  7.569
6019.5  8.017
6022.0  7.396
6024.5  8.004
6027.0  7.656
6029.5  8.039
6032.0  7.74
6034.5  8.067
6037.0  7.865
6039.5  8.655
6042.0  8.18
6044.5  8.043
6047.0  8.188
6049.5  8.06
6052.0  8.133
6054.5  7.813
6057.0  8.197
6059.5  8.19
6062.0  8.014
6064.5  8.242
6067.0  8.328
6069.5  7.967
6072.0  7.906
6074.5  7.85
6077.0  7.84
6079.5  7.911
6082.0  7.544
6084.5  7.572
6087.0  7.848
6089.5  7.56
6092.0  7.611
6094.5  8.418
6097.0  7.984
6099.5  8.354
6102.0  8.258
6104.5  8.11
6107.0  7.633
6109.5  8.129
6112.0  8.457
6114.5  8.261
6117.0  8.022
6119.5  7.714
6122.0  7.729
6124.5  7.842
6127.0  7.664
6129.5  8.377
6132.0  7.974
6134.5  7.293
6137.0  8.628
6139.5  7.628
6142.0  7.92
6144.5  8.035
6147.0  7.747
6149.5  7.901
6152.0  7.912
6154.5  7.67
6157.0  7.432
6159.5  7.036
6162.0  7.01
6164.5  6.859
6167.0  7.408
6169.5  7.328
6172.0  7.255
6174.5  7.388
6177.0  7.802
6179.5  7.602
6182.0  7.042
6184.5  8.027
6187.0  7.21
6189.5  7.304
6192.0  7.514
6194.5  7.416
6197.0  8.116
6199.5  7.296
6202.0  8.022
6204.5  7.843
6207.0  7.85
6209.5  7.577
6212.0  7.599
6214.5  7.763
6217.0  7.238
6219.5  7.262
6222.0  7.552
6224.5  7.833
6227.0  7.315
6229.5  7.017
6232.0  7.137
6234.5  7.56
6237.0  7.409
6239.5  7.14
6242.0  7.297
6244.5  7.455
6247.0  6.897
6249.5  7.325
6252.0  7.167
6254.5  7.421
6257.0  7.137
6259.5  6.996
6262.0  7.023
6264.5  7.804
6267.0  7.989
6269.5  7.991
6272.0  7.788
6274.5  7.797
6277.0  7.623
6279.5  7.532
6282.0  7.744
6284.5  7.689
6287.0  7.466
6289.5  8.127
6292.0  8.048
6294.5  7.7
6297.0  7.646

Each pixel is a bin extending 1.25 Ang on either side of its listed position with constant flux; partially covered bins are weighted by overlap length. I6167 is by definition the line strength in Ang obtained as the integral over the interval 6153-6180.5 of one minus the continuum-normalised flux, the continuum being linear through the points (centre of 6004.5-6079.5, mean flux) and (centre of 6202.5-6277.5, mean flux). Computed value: 1.1 Ang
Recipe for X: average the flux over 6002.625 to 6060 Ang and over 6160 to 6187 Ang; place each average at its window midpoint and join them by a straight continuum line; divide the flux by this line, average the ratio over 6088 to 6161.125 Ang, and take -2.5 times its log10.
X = -0.05 mag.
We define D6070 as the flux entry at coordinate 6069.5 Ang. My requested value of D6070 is 7.967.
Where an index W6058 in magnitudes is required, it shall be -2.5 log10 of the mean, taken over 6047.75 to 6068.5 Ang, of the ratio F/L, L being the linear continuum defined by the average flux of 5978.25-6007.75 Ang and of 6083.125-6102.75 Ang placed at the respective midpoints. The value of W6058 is -0.03 mag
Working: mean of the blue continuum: 7.8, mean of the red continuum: 7.94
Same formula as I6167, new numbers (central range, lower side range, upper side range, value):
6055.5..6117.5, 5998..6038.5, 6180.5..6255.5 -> -2.4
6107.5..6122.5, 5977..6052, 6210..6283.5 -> -0.7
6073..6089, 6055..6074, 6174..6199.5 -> 0.5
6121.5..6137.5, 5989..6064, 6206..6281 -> -0.4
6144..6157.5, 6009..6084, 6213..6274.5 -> -0.2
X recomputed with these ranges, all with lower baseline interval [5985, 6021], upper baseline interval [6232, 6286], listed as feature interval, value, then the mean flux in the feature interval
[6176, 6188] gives 0.00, 7.54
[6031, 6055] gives -0.04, 8.09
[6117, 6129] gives -0.02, 7.81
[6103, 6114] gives -0.06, 8.1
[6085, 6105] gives -0.04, 8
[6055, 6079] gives -0.04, 8.05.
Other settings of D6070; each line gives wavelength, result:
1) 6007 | 7.747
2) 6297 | 7.646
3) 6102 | 8.258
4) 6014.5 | 7.862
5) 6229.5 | 7.017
